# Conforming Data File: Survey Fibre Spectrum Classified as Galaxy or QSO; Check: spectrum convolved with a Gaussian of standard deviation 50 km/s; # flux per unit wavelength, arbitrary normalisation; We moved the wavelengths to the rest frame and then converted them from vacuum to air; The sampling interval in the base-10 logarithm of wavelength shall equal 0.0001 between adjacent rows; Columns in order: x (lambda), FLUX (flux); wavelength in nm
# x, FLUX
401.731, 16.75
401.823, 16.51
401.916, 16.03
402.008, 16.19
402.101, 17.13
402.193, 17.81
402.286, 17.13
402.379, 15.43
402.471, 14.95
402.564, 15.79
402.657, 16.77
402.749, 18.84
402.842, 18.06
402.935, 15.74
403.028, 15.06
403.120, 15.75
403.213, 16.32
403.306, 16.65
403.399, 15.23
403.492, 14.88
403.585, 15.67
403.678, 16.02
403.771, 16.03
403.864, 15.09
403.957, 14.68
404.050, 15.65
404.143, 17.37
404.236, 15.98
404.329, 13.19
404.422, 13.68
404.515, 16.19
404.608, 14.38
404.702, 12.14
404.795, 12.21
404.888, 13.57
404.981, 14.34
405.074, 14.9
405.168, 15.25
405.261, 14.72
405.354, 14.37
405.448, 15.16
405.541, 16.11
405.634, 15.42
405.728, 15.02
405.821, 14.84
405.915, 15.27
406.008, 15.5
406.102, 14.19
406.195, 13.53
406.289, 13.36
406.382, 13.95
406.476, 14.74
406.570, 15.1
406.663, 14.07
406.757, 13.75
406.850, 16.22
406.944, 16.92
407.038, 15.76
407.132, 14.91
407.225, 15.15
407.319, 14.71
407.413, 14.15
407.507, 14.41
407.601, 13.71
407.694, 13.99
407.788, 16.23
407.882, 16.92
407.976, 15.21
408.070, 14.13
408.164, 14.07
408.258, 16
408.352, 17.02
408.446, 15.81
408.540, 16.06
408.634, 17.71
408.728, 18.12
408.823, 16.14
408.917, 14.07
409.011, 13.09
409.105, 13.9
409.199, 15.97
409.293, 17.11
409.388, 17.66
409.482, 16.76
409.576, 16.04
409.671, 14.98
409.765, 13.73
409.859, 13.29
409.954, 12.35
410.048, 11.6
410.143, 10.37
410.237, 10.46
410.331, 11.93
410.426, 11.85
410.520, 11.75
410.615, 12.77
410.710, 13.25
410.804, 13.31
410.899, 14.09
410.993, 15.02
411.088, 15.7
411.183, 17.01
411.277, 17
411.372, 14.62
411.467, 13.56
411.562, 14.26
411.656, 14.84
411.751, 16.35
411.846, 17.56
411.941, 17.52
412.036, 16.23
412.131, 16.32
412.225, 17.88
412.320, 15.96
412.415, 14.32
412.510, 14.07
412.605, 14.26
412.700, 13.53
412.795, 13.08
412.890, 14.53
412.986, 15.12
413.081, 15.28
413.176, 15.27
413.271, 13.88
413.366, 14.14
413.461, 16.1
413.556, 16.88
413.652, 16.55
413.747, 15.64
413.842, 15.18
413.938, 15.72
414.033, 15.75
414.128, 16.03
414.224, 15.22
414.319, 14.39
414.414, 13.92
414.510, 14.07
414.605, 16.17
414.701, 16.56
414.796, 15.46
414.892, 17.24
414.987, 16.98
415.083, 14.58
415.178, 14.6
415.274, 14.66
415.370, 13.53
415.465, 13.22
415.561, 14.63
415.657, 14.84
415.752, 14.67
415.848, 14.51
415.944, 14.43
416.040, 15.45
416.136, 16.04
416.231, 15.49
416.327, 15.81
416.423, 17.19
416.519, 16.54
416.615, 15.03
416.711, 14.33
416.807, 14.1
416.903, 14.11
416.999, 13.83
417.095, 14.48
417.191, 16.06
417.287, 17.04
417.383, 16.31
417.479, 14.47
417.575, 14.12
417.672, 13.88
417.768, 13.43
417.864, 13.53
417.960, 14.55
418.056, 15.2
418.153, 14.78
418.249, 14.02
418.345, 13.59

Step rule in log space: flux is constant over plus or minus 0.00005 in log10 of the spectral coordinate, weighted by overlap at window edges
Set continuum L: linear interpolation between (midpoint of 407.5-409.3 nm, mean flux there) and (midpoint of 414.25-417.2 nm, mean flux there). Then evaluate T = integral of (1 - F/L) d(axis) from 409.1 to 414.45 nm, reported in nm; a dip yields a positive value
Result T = 0.17 nm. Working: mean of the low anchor 15.5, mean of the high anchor 15.1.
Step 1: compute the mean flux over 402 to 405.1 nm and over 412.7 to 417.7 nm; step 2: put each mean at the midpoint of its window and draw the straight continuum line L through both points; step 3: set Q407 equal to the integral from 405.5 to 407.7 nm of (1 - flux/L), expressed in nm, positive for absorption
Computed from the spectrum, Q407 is 0.09 nm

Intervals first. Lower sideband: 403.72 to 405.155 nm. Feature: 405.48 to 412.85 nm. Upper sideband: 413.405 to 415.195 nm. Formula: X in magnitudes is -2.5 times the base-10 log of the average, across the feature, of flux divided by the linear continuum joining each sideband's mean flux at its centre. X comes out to 0.02 mag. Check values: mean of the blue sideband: 14.6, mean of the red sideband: 15.6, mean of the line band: 14.8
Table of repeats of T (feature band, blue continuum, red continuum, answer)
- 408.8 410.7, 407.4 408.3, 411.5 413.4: 0.162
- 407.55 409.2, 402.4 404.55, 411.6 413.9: 0.018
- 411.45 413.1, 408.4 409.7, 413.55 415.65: 0.029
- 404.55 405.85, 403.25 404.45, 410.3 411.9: 0.065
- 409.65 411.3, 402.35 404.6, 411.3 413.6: 0.224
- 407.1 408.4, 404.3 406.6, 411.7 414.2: -0.024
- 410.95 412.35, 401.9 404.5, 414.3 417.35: -0.053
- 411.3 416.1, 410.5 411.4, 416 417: -0.091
